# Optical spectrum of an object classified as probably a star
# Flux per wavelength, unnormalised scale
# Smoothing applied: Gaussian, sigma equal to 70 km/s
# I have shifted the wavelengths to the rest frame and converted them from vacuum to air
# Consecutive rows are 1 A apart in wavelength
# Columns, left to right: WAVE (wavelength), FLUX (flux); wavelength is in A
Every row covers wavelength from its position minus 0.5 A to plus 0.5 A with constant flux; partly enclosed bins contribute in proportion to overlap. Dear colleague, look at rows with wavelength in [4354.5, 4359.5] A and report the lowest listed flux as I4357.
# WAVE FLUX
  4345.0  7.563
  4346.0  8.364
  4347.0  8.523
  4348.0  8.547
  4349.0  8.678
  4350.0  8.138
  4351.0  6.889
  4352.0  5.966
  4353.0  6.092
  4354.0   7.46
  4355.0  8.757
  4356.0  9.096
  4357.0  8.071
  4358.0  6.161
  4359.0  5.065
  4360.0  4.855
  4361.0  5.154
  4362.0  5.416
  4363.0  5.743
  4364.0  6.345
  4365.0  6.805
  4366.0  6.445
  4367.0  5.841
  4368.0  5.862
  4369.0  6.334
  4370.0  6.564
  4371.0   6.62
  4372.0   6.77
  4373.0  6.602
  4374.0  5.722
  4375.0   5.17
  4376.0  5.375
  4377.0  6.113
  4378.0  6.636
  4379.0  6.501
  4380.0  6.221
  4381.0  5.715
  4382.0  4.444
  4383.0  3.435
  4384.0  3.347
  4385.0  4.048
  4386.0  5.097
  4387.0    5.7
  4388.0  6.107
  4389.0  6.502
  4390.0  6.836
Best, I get 5.065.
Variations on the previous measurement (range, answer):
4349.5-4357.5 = 5.966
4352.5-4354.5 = 6.092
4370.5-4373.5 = 6.602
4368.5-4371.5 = 6.334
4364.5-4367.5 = 5.841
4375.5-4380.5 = 5.375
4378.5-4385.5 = 3.347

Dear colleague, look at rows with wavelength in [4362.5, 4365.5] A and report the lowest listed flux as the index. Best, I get 5.743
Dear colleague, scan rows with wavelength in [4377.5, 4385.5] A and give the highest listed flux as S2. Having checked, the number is 6.636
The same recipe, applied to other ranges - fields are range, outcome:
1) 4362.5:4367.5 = 6.805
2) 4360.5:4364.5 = 6.345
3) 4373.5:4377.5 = 6.113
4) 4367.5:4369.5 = 6.334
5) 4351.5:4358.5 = 9.096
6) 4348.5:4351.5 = 8.678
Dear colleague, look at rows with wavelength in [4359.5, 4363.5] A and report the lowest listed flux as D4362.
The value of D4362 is 4.855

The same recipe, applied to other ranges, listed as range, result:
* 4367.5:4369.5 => 5.862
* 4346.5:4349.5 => 8.523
